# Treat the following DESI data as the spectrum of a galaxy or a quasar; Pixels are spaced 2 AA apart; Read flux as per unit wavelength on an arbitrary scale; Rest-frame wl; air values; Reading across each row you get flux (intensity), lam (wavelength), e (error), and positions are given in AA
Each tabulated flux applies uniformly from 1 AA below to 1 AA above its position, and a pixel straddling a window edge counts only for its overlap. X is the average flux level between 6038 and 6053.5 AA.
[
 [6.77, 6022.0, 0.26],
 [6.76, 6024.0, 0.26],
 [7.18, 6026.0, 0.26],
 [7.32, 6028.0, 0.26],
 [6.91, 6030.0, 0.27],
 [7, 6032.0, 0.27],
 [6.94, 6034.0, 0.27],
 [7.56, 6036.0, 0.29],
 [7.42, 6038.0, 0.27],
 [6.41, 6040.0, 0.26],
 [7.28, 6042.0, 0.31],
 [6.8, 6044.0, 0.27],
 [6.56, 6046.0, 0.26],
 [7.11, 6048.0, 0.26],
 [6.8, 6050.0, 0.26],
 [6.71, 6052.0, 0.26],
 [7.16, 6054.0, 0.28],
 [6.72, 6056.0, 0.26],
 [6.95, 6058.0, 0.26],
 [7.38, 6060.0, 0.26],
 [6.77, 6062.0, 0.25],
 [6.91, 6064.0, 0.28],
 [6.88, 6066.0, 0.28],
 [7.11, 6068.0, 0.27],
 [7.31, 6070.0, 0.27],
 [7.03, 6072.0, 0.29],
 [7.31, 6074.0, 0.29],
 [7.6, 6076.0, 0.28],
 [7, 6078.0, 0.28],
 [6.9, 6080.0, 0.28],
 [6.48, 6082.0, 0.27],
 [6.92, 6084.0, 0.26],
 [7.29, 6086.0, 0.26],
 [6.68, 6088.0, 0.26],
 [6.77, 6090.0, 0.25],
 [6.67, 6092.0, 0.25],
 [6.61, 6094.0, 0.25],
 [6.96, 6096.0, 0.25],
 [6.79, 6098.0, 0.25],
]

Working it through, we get 6.86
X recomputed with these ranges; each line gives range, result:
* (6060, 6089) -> 7.03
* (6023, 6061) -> 7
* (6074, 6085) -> 7.01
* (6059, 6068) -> 7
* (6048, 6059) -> 6.89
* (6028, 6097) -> 6.97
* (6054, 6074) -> 7.03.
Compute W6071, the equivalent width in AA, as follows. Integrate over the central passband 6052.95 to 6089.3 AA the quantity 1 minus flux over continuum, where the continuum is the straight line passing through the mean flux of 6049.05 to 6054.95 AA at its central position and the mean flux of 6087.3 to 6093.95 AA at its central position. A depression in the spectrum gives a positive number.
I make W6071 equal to -1.2 AA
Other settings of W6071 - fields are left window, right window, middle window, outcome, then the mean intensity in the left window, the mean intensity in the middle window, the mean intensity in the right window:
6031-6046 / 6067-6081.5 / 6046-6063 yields 0.4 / 7.03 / 6.93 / 7.16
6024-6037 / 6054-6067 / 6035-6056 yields 0.2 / 7.12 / 6.97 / 6.95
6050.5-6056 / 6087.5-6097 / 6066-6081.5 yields -0.7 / 6.88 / 7.14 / 6.74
